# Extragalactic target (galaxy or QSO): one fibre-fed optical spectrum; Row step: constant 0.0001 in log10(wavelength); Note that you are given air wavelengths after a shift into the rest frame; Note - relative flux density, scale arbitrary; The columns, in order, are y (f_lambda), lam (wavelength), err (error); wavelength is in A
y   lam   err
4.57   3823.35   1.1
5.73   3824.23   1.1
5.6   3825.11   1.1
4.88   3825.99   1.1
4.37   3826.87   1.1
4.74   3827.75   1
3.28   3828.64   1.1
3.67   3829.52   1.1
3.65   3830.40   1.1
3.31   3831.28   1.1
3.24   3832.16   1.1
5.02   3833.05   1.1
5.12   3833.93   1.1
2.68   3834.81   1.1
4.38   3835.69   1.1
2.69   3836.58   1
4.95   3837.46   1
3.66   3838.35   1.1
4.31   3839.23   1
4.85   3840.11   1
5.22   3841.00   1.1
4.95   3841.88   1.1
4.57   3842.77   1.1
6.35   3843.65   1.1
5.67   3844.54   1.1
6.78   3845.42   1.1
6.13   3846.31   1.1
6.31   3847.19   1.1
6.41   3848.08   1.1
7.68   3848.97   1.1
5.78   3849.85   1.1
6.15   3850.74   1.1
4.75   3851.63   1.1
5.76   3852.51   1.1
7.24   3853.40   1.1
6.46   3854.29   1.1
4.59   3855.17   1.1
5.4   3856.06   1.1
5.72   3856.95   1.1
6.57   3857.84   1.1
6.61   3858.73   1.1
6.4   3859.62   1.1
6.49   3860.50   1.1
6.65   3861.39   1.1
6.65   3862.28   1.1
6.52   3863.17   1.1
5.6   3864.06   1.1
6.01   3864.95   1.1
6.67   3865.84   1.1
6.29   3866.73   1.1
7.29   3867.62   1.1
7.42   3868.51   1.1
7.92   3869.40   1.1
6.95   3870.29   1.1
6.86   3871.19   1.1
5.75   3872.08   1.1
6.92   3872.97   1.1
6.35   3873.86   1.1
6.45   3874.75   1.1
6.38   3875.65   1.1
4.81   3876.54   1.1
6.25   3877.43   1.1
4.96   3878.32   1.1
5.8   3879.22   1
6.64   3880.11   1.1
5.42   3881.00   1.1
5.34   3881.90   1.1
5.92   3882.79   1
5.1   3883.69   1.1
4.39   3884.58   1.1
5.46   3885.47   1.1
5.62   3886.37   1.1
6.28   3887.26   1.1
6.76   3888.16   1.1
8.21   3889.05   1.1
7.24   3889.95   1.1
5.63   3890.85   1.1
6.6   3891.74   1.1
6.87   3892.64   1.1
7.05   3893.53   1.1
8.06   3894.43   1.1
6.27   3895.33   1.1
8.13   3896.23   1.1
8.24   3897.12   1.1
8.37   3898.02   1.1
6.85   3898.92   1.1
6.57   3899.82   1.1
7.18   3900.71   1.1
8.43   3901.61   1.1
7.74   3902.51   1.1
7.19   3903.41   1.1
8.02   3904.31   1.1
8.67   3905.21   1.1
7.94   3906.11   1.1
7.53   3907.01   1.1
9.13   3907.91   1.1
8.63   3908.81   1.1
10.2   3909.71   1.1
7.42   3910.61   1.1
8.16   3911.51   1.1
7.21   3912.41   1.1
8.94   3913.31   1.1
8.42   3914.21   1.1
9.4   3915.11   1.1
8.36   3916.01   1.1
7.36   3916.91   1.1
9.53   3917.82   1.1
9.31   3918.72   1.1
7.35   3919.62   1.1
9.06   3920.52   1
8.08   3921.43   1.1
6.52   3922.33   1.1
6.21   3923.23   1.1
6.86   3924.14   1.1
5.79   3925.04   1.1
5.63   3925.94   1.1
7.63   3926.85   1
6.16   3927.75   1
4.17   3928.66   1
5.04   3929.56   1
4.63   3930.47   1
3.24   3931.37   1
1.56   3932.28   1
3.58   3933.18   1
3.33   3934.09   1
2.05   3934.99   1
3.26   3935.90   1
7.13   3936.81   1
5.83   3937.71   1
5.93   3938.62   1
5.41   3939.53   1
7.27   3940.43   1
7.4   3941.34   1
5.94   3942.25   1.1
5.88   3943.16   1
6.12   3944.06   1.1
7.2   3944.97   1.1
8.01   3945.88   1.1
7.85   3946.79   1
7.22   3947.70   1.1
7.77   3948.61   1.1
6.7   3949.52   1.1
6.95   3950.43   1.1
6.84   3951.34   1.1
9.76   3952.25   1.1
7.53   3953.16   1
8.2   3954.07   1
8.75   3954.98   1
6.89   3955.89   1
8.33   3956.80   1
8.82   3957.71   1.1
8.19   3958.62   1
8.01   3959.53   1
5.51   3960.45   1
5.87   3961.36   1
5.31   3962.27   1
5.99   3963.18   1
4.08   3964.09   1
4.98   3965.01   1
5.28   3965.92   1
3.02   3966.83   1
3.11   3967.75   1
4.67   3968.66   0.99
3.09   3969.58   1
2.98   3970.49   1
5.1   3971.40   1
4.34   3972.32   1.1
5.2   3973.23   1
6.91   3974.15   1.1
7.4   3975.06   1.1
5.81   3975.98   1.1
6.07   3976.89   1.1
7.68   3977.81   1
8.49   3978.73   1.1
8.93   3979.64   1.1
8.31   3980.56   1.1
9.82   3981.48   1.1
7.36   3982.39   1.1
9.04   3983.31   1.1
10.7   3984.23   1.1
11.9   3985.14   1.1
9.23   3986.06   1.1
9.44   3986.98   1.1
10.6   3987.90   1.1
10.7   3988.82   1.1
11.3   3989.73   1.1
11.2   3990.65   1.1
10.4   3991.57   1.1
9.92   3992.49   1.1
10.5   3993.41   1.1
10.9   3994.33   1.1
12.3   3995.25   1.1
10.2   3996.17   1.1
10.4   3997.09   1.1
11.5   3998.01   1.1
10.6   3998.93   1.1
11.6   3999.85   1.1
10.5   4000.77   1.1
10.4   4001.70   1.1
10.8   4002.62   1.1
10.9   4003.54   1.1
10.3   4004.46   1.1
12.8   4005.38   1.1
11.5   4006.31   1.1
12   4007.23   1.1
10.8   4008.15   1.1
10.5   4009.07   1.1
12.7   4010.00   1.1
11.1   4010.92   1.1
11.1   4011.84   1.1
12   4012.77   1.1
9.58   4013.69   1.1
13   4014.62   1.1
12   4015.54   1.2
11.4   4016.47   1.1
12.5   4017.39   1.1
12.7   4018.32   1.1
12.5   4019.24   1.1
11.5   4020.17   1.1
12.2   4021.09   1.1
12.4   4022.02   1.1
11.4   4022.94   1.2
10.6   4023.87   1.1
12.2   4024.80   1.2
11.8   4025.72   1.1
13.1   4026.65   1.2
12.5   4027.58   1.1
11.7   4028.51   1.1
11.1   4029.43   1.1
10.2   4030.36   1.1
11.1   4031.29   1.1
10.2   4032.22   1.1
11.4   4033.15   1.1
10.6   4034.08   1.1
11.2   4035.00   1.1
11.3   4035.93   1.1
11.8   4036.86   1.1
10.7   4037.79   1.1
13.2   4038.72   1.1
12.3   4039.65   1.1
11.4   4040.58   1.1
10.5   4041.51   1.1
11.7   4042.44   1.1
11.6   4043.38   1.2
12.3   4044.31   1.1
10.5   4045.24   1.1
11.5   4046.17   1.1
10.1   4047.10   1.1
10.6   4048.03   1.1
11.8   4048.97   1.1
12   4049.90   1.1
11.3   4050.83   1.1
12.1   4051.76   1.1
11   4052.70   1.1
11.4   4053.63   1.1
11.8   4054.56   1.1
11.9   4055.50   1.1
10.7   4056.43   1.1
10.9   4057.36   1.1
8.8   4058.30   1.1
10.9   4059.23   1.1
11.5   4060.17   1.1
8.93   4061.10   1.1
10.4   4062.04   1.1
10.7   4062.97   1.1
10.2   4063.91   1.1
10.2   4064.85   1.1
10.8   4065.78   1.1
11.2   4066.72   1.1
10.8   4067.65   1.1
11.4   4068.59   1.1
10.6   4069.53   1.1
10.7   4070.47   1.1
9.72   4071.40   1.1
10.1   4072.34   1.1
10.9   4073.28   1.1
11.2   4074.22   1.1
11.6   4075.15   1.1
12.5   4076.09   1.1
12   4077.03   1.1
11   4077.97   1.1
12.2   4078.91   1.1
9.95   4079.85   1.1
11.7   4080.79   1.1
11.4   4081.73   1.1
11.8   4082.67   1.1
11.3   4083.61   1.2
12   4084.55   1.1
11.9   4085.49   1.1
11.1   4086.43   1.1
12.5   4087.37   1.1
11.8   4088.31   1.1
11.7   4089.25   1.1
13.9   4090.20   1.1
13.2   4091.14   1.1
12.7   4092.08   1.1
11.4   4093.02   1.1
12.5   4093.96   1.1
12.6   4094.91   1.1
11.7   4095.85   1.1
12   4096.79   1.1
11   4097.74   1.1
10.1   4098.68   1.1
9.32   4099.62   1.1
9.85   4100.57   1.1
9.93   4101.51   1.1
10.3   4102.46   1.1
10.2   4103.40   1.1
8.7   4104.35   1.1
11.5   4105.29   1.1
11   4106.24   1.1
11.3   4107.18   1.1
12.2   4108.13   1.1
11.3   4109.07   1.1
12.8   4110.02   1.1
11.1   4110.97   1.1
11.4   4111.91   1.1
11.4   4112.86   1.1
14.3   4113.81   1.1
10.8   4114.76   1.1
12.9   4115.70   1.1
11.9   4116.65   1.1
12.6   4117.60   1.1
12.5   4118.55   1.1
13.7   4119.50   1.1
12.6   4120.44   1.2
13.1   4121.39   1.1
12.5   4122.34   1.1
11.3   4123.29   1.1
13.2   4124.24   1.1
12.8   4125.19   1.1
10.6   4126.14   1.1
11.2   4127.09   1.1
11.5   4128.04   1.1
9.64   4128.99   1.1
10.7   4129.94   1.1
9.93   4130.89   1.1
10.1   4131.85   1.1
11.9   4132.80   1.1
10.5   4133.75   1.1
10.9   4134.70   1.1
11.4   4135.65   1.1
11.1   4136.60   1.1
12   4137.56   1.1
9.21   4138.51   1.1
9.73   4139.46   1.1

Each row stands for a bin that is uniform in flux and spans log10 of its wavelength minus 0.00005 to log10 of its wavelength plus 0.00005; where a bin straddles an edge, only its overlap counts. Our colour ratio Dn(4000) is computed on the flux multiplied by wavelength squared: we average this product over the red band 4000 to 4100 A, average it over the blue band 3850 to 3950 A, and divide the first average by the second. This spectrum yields 1.85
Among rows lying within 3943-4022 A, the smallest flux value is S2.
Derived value 2.98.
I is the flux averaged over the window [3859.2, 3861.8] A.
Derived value 6.53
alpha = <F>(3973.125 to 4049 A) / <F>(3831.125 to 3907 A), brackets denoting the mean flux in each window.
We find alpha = 1.74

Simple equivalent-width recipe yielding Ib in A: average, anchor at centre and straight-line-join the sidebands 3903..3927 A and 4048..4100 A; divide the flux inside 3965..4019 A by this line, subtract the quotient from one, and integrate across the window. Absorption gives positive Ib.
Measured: 1.49 A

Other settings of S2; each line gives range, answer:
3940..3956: 5.88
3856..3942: 1.56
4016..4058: 10.1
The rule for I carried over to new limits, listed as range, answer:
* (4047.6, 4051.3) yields 11.4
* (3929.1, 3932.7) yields 3.64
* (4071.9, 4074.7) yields 10.8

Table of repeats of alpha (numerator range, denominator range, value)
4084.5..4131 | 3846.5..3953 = 1.75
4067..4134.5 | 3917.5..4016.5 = 1.46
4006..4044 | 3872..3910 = 1.69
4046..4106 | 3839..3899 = 1.78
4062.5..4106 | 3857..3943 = 1.69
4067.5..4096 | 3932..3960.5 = 1.76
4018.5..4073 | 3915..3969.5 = 1.77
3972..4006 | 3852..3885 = 1.56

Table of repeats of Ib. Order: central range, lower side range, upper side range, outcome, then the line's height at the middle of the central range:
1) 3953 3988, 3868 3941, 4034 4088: 6.88 A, 8.57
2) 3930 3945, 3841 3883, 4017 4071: 6.02 A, 8.29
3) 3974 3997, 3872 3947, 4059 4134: -2.28 A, 8.58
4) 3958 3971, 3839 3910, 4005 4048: 6.07 A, 9.51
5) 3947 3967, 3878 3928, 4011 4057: 4.69 A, 9.02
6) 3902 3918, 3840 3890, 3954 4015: -2.67 A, 7.11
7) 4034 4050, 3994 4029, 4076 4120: 0.23 A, 11.6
